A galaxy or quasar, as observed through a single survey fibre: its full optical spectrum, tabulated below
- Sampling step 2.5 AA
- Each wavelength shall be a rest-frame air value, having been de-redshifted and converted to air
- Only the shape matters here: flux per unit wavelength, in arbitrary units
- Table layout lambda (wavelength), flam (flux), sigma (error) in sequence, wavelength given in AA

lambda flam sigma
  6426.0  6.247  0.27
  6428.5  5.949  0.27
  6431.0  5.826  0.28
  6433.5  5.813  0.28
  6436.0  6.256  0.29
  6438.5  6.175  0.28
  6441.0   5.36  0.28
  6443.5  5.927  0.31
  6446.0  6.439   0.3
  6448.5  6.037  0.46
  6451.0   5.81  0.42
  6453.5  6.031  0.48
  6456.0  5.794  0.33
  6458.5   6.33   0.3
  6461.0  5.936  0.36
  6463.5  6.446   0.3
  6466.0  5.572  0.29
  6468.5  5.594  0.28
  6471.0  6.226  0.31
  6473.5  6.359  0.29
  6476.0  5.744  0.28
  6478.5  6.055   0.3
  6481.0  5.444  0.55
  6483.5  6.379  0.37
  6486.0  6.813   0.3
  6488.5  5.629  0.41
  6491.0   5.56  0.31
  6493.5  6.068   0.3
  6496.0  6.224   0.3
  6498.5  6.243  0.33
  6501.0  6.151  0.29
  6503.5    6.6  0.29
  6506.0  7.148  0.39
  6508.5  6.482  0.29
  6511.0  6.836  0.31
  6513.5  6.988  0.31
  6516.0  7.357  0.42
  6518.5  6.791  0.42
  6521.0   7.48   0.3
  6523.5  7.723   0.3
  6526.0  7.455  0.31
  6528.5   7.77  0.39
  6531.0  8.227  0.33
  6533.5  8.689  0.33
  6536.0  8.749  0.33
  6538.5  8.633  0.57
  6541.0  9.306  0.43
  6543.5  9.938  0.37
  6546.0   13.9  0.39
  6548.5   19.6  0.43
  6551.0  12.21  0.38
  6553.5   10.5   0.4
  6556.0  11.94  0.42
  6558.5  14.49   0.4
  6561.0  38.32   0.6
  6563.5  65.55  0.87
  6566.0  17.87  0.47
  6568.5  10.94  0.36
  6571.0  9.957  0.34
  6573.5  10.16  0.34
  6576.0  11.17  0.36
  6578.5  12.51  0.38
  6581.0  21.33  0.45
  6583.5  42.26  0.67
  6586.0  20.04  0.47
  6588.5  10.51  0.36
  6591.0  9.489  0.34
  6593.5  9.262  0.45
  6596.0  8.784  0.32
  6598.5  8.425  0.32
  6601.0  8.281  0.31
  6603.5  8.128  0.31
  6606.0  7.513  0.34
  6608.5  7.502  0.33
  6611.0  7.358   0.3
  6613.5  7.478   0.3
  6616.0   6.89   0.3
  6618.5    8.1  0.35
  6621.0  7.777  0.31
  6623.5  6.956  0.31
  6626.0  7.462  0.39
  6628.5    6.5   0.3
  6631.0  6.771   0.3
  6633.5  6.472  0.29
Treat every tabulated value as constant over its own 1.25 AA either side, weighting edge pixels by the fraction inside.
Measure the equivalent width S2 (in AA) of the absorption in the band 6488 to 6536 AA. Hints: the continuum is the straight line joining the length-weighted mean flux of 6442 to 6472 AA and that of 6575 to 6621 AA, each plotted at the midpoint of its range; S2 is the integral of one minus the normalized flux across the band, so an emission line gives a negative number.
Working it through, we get 7.6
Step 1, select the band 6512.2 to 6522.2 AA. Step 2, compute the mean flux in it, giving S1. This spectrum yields 7.15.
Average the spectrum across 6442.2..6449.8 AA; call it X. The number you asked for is 6.13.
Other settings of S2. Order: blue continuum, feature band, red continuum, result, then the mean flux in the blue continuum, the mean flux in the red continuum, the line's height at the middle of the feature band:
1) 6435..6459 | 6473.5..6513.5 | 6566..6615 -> 8.85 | 6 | 12.3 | 8.04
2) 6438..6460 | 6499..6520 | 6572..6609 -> 5.23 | 5.98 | 13.1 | 9.03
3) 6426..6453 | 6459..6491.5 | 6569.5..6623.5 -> 5.45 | 5.97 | 11.5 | 7.22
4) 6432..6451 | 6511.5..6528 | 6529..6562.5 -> 6.26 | 5.99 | 13.7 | 11.8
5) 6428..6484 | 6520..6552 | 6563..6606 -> 5.65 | 5.97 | 15.6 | 12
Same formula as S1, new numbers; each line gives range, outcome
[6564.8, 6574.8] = 12.2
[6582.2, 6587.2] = 31.2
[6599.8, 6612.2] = 7.76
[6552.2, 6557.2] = 11.2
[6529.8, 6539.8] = 8.58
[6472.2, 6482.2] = 5.9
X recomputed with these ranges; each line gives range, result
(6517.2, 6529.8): 7.45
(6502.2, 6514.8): 6.81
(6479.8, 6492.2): 5.97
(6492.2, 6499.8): 6.17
